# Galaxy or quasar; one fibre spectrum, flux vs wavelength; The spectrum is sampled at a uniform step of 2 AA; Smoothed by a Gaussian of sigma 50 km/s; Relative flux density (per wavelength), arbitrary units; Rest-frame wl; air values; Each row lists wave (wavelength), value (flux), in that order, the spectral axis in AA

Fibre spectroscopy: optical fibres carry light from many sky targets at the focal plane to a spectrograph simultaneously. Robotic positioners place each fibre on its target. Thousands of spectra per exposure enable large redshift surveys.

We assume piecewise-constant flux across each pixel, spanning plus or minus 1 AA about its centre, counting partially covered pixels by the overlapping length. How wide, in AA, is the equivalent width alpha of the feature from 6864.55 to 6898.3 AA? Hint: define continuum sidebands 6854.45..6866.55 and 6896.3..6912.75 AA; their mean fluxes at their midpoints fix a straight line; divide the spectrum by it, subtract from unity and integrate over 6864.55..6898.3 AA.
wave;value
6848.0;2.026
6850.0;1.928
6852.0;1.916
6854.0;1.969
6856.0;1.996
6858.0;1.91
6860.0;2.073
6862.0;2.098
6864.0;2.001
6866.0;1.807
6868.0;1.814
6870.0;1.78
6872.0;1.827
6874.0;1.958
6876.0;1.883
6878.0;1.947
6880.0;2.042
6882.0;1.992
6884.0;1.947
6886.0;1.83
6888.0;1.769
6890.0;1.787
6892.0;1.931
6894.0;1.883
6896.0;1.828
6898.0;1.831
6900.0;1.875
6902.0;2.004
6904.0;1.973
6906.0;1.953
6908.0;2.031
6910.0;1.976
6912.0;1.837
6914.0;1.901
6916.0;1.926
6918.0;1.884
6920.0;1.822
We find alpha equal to 1.4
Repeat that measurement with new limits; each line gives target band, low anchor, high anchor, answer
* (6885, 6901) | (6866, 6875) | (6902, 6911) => 0.7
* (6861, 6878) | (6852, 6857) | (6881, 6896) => 0.2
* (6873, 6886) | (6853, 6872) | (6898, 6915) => -0.1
